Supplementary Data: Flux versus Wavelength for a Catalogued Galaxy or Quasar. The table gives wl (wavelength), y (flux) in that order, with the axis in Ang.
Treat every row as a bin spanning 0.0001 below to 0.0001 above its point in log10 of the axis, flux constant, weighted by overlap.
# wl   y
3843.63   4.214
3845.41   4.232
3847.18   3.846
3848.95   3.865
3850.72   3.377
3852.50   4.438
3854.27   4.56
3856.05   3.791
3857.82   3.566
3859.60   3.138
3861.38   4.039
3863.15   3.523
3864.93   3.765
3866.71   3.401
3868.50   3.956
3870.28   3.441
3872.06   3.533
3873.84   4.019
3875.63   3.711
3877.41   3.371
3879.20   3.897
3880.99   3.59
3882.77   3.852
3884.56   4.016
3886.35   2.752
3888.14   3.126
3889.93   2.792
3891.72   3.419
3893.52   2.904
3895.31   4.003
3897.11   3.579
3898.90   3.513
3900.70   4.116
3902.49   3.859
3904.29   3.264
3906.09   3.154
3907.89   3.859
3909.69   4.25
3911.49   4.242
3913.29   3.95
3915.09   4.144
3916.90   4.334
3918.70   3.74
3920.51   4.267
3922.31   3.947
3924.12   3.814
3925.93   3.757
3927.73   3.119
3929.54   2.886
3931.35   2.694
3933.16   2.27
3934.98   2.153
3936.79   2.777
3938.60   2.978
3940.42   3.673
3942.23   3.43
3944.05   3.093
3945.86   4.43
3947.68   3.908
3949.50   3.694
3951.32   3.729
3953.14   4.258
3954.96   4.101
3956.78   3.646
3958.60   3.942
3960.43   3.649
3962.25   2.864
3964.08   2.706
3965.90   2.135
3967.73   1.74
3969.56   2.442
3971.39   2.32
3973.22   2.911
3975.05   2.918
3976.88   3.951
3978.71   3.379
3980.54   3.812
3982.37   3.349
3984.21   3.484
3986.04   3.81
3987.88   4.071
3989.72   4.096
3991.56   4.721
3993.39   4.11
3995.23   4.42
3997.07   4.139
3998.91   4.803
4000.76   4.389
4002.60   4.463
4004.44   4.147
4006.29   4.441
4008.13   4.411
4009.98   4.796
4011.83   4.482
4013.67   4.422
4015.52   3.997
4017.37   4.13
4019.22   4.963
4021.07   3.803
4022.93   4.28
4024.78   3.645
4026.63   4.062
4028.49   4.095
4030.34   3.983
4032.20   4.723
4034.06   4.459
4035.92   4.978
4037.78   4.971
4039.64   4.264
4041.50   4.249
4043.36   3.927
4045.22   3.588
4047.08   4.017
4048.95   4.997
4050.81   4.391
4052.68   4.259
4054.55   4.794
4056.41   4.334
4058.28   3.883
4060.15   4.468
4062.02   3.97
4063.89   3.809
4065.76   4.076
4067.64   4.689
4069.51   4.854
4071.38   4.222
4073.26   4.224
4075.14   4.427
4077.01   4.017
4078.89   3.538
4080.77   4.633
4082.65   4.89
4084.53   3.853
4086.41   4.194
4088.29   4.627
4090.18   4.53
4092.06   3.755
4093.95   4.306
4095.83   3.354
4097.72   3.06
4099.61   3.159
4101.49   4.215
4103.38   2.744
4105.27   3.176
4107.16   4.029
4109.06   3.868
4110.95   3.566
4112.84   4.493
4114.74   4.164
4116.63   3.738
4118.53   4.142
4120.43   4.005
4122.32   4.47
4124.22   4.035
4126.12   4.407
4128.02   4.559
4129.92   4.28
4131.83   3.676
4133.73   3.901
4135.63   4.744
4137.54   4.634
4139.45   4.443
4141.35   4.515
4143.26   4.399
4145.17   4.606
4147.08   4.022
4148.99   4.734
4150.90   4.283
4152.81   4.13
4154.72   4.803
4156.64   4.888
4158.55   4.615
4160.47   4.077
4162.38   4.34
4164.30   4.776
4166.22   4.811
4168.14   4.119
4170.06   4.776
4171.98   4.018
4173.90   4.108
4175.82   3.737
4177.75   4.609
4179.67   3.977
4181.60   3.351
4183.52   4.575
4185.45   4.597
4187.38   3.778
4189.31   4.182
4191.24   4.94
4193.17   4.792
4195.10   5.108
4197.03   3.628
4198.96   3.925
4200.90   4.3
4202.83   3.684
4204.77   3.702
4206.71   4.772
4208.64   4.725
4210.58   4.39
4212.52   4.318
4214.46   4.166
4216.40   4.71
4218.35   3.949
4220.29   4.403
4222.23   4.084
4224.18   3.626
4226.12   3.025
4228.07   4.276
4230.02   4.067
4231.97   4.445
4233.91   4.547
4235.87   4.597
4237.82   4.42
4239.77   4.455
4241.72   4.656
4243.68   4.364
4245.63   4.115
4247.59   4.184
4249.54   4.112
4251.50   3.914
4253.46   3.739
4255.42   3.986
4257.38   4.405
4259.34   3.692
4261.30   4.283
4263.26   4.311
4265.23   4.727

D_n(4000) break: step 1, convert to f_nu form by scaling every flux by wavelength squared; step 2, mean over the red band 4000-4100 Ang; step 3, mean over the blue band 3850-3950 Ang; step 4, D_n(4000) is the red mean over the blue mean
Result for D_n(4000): 1.3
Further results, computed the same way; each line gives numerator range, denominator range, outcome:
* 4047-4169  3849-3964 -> 1.30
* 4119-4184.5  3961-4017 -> 1.26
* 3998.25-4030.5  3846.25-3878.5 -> 1.24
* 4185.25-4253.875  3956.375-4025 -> 1.25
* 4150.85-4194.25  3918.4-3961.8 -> 1.40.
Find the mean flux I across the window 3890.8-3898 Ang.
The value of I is 3.47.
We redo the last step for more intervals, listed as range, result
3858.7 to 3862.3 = 3.59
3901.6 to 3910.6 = 3.68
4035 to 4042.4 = 4.62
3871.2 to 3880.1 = 3.71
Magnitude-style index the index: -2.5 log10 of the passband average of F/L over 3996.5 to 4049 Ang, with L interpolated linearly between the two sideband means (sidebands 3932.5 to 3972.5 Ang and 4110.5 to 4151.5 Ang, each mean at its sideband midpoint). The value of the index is -0.196 mag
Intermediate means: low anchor 3.18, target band 4.32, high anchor 4.27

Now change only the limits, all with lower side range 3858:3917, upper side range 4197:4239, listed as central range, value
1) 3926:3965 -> 0.12 mag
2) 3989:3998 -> -0.13 mag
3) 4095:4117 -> 0.11 mag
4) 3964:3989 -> 0.22 mag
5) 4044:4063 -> -0.09 mag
